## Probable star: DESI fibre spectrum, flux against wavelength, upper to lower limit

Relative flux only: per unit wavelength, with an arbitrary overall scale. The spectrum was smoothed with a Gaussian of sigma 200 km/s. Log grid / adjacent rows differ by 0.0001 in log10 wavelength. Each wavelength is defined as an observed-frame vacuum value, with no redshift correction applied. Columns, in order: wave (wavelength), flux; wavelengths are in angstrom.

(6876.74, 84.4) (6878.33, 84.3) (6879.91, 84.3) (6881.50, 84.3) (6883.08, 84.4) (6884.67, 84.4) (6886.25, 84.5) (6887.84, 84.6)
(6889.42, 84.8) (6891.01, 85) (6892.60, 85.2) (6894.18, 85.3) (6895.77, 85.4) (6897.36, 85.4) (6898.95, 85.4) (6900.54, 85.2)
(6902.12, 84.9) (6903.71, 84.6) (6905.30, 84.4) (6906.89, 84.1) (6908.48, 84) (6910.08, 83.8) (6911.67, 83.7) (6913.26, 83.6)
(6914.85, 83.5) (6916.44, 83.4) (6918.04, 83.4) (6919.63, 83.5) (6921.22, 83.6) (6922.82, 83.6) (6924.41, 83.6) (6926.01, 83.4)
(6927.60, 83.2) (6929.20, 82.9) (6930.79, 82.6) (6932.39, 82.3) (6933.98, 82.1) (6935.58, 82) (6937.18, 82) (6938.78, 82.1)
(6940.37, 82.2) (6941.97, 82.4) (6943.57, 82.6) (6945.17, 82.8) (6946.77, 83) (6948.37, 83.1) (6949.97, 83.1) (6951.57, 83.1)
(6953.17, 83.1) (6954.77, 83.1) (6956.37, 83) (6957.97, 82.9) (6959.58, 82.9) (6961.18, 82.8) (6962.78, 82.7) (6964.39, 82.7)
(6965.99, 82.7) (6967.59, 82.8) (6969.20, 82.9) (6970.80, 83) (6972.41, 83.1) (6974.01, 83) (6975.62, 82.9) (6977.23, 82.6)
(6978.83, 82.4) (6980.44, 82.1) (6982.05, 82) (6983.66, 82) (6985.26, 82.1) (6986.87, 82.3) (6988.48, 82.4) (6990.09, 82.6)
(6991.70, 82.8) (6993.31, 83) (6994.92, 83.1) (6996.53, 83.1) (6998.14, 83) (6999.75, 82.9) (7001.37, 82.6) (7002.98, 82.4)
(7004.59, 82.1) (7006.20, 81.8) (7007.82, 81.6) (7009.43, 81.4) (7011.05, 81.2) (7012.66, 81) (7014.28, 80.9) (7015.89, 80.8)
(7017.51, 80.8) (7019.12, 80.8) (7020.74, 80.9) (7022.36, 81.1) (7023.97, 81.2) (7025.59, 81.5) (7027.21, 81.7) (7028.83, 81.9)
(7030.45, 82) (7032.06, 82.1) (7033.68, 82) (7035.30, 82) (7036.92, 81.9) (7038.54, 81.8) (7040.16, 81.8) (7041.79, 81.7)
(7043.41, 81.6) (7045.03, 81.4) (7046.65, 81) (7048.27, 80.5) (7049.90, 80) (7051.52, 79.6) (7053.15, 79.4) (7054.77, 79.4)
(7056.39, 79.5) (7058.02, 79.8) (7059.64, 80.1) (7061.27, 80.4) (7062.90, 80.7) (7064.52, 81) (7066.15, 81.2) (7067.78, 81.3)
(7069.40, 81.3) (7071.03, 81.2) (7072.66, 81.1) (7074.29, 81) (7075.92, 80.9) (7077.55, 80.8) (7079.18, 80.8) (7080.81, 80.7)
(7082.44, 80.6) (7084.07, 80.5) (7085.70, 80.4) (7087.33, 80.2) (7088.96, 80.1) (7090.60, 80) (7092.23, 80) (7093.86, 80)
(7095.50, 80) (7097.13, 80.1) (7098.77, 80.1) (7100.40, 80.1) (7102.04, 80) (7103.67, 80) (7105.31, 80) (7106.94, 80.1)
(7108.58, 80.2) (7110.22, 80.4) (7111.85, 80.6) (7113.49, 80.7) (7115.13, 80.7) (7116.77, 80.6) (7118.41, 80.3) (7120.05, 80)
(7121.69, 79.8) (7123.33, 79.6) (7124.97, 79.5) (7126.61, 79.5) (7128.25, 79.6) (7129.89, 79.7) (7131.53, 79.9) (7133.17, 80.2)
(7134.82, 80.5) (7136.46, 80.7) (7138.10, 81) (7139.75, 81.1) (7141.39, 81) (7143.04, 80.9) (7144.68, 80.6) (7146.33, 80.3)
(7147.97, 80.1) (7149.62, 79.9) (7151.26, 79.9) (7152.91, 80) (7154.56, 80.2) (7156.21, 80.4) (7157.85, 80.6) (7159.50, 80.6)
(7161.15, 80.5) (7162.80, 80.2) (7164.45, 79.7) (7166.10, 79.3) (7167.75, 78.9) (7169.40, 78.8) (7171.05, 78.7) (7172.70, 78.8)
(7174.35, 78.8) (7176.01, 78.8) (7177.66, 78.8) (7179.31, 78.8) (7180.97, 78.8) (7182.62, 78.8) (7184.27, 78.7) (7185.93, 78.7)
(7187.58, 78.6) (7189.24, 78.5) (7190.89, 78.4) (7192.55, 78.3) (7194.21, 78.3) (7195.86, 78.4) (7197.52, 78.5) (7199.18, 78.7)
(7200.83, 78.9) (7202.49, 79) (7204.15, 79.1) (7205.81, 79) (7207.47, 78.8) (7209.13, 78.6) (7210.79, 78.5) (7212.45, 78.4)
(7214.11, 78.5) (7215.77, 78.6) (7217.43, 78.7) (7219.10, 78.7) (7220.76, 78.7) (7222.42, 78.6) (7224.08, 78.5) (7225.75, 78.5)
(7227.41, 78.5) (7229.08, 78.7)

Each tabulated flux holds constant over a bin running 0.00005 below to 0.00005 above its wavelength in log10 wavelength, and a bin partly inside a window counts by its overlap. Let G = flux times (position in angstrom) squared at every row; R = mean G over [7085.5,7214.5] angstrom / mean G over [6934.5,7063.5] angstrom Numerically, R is 1.01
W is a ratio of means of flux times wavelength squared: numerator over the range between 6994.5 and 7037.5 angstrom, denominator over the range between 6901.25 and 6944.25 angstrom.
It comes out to 1.01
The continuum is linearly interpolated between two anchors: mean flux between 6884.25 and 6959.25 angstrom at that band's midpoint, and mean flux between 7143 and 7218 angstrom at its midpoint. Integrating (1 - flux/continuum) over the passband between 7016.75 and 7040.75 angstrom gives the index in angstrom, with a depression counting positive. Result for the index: 0.1 angstrom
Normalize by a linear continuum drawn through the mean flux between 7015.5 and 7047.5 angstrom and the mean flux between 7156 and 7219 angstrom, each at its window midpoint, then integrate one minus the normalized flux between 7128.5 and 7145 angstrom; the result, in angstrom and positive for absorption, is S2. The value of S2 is -0.2 angstrom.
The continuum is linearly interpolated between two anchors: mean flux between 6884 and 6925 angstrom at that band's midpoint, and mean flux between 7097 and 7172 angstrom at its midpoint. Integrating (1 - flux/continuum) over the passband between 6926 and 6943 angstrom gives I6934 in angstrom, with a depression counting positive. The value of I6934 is 0.28 angstrom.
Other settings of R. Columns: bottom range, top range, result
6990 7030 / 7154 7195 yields 1.01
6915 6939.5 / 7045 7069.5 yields 1.01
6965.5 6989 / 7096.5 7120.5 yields 1.01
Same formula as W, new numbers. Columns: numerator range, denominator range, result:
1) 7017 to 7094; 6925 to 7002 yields 1.00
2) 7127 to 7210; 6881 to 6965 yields 1.02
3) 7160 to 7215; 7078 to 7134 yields 1.01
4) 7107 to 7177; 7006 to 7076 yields 1.02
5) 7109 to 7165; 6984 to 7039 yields 1.02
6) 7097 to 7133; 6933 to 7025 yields 1.01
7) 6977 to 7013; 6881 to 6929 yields 1.00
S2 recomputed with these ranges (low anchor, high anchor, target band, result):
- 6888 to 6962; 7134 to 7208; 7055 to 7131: 0.4 angstrom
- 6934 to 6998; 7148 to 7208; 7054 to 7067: 0.1 angstrom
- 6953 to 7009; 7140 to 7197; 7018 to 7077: 0.3 angstrom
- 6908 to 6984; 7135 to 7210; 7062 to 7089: 0.0 angstrom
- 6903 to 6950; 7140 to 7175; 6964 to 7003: -0.1 angstrom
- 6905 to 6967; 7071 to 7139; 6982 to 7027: 0.0 angstrom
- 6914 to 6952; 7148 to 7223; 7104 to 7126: 0.0 angstrom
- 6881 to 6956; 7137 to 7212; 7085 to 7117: 0.2 angstrom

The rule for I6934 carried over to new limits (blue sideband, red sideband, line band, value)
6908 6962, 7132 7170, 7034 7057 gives 0.2 angstrom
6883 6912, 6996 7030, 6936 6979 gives 0.2 angstrom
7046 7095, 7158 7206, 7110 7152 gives -0.3 angstrom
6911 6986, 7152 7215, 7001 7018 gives 0.1 angstrom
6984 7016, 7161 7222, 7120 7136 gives 0.0 angstrom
